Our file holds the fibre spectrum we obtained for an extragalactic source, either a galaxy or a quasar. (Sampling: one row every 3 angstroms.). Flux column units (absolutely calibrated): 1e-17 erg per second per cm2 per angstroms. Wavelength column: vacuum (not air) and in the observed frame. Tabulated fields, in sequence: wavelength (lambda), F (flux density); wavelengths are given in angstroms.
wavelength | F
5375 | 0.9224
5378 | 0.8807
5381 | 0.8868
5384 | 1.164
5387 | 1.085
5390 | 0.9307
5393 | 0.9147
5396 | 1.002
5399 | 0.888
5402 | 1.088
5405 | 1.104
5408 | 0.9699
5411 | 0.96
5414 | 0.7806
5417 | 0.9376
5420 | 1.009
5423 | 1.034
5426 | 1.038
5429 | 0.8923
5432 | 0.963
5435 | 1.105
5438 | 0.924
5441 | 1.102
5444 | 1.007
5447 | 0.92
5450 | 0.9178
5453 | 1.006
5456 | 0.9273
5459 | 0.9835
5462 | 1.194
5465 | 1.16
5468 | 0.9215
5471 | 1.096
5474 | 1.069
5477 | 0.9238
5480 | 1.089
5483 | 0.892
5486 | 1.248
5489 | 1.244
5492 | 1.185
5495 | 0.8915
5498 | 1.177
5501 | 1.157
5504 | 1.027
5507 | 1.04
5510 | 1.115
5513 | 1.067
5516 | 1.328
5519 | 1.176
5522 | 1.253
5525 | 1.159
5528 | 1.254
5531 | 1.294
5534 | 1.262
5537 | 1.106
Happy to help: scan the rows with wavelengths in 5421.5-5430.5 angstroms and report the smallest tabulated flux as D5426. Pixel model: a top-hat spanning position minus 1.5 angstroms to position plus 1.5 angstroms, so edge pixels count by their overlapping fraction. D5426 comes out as 0.8923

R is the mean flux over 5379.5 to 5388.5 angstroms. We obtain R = 1.05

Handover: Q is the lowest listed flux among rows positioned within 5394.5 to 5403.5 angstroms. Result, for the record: 0.888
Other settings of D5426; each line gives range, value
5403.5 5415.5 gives 0.7806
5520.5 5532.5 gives 1.159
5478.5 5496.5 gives 0.8915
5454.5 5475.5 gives 0.9215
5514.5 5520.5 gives 1.176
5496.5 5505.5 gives 1.027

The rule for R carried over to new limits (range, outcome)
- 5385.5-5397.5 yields 0.983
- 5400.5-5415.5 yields 0.981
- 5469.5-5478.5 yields 1.03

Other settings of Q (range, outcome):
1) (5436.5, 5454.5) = 0.9178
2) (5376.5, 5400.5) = 0.8807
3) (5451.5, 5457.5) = 0.9273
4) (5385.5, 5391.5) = 0.9307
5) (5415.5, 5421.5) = 0.9376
